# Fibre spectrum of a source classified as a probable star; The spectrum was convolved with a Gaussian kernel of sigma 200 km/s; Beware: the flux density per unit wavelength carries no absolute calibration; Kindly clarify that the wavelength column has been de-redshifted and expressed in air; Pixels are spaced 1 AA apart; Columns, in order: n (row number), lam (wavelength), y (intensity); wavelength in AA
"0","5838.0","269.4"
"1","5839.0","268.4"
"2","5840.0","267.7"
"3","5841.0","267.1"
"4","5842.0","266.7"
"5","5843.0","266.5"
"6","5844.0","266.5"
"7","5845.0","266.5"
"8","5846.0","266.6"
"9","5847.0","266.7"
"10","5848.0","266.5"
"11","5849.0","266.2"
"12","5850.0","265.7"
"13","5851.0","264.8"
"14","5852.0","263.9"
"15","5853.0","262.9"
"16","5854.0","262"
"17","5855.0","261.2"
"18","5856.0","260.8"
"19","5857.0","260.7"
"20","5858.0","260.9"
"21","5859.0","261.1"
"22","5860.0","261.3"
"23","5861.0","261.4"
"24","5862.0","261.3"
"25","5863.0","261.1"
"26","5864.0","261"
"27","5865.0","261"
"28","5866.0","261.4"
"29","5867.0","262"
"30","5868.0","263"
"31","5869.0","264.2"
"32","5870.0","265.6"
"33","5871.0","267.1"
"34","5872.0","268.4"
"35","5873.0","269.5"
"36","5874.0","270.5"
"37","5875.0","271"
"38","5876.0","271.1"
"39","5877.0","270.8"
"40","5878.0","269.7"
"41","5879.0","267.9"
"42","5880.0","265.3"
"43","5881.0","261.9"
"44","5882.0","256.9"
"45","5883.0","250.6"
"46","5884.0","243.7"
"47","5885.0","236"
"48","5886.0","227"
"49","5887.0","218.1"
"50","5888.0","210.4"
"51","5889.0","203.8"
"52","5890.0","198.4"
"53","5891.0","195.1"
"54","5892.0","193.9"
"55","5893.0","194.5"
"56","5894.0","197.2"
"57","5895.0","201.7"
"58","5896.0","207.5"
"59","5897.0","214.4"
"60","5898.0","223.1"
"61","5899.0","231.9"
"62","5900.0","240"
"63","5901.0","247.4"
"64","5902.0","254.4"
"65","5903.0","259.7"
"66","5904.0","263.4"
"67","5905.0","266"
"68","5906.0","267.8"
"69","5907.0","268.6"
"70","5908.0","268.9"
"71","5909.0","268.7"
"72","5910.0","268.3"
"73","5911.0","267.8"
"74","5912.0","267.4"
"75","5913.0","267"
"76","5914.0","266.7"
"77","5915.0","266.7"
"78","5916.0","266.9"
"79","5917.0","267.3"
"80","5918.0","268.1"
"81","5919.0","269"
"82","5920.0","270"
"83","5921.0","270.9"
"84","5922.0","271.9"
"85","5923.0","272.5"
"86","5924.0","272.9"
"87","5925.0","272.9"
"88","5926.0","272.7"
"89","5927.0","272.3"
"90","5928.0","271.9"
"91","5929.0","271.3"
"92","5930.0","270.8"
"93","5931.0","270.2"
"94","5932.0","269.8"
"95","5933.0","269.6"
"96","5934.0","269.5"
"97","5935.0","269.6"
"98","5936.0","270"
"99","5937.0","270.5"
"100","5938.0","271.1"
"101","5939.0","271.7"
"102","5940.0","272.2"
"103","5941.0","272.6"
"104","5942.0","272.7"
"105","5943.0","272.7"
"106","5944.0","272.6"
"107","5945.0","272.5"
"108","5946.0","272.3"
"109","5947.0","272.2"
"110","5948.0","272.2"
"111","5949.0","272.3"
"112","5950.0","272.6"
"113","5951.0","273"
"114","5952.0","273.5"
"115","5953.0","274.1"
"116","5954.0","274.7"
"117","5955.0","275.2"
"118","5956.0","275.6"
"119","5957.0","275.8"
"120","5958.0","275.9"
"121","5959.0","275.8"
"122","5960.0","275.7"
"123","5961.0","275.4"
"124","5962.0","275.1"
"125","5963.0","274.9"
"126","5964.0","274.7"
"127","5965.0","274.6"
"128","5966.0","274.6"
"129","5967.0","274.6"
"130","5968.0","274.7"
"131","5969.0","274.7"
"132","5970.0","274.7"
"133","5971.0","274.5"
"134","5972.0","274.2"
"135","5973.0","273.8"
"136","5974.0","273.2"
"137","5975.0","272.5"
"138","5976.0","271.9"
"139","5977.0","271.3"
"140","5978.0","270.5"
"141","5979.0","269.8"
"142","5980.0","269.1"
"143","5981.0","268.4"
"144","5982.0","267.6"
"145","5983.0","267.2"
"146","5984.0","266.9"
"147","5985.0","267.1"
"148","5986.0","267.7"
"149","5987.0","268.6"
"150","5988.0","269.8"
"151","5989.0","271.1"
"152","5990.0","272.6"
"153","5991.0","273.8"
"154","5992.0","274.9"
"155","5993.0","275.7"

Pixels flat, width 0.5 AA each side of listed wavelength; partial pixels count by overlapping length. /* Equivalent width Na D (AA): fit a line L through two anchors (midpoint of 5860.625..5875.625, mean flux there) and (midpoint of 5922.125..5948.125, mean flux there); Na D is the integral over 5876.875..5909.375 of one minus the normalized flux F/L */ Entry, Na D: 3.7 AA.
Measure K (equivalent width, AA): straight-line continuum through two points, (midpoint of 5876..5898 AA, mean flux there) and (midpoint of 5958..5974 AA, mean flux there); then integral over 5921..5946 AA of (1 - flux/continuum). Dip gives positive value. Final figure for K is -1.5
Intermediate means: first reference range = 229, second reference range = 275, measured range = 272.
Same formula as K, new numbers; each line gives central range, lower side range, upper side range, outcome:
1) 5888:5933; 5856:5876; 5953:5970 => 2.99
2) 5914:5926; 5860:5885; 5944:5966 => -0.02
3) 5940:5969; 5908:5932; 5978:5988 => -0.55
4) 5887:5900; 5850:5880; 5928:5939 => 2.88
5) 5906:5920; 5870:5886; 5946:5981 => -0.07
